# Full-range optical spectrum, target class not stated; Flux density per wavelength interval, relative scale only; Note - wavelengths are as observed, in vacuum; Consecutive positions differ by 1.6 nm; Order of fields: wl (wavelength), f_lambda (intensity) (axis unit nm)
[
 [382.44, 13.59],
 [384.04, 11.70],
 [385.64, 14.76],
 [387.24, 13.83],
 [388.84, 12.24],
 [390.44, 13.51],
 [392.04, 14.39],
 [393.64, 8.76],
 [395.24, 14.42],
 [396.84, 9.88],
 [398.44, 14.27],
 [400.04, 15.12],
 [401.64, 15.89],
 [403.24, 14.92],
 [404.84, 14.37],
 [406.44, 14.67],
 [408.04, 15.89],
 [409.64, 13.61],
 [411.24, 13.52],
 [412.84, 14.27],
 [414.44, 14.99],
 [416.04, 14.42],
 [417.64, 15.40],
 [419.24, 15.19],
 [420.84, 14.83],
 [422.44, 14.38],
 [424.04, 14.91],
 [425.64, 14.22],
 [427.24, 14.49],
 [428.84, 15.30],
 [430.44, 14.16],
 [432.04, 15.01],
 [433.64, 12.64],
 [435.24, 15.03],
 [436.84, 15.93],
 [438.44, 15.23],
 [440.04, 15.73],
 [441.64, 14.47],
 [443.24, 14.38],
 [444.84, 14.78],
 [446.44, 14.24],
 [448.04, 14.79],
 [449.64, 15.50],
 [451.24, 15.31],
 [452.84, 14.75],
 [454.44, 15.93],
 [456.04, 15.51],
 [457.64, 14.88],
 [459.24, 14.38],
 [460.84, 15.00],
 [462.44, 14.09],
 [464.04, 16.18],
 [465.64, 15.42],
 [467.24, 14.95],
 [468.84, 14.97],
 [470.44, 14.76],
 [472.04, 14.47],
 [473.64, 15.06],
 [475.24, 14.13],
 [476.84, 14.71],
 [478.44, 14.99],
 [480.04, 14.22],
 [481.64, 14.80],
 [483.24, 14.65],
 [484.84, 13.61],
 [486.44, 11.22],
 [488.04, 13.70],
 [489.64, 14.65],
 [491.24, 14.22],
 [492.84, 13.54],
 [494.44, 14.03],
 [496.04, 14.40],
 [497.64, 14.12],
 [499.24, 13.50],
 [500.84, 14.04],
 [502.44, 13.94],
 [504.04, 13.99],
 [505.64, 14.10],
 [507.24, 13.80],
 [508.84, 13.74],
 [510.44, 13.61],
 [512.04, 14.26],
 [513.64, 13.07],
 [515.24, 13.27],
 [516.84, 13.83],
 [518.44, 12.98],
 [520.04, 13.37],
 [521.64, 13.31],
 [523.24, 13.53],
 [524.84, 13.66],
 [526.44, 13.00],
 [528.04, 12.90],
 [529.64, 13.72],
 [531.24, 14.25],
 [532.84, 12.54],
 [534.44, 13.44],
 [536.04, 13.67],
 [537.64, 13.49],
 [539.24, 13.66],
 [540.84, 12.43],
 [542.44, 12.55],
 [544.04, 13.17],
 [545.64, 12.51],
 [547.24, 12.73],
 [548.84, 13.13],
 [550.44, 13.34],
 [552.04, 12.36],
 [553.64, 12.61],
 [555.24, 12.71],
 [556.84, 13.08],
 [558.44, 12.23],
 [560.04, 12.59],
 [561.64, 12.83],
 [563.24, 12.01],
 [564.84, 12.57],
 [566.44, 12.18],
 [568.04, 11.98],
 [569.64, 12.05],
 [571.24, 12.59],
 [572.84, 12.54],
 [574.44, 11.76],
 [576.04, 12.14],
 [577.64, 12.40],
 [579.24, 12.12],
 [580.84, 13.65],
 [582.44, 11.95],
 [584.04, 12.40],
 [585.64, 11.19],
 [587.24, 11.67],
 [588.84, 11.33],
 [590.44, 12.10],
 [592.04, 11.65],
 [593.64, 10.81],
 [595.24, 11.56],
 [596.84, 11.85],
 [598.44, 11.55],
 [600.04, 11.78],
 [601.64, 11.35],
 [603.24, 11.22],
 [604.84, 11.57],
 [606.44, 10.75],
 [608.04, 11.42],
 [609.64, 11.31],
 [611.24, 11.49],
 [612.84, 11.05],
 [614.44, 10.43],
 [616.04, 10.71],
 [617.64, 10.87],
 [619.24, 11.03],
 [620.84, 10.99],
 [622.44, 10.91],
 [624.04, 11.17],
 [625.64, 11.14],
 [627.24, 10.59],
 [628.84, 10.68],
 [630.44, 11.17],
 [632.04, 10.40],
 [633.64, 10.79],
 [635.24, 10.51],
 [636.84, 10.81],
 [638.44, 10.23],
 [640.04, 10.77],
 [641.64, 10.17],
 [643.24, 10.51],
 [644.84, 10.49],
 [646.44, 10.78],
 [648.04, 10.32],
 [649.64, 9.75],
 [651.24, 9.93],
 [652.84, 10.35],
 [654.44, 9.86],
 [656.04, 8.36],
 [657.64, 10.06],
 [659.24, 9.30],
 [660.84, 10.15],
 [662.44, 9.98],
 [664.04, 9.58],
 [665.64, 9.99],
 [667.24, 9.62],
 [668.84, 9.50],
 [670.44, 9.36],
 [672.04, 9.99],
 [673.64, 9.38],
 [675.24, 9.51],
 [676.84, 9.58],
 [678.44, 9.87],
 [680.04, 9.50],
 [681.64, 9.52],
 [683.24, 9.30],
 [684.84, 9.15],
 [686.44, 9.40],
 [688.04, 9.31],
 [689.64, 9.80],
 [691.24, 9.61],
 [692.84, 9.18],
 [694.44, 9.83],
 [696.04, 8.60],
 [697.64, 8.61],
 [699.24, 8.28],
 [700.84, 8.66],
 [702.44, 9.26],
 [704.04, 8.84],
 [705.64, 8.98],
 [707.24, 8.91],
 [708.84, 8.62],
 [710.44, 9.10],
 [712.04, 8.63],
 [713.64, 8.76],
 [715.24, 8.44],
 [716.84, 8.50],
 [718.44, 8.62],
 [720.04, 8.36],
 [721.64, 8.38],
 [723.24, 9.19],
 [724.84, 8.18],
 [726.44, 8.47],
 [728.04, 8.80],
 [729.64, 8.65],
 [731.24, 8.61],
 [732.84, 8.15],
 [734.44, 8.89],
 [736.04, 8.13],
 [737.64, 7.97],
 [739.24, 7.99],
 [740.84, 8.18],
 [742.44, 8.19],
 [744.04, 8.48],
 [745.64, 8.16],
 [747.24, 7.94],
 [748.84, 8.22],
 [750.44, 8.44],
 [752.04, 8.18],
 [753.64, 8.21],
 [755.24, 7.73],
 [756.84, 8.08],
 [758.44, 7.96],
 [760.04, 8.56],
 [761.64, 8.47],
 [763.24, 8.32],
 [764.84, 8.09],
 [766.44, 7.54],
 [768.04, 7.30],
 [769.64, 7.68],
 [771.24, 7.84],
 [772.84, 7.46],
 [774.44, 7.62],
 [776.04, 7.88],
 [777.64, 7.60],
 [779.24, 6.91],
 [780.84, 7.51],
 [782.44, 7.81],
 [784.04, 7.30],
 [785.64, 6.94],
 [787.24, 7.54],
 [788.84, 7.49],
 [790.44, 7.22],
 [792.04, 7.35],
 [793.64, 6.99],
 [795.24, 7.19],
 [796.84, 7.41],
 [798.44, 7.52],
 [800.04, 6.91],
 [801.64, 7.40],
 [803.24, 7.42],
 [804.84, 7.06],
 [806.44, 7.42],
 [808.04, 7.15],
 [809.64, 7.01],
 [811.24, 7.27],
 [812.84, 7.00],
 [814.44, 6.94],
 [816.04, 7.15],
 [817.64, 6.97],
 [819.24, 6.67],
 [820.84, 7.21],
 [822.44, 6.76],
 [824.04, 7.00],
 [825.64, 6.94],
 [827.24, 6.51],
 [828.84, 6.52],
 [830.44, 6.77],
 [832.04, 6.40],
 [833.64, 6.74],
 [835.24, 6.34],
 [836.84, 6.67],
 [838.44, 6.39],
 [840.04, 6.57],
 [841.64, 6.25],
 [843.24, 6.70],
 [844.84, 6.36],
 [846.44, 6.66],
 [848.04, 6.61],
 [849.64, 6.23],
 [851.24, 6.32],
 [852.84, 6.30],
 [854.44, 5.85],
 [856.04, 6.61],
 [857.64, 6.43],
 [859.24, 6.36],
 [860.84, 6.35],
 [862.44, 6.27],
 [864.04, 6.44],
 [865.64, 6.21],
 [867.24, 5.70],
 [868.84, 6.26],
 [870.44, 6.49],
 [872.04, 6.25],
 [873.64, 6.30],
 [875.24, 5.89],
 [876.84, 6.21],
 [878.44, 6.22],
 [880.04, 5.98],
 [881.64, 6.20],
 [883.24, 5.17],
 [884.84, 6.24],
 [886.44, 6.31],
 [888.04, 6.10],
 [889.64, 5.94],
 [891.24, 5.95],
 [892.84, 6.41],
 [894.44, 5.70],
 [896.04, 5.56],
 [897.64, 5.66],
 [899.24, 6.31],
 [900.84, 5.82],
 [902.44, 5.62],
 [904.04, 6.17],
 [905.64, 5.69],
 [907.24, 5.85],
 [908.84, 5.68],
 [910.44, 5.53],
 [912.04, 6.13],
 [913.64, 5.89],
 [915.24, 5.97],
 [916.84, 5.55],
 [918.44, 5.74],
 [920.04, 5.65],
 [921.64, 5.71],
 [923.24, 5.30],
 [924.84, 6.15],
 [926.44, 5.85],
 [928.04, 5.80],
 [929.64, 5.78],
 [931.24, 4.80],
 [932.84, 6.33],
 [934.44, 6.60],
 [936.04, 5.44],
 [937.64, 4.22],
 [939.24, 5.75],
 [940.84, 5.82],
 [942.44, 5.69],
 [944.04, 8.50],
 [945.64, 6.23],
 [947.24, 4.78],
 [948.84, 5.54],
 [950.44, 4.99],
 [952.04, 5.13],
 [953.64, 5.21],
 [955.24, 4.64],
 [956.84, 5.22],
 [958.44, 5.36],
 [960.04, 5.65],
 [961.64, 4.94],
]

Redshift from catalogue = 0.00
